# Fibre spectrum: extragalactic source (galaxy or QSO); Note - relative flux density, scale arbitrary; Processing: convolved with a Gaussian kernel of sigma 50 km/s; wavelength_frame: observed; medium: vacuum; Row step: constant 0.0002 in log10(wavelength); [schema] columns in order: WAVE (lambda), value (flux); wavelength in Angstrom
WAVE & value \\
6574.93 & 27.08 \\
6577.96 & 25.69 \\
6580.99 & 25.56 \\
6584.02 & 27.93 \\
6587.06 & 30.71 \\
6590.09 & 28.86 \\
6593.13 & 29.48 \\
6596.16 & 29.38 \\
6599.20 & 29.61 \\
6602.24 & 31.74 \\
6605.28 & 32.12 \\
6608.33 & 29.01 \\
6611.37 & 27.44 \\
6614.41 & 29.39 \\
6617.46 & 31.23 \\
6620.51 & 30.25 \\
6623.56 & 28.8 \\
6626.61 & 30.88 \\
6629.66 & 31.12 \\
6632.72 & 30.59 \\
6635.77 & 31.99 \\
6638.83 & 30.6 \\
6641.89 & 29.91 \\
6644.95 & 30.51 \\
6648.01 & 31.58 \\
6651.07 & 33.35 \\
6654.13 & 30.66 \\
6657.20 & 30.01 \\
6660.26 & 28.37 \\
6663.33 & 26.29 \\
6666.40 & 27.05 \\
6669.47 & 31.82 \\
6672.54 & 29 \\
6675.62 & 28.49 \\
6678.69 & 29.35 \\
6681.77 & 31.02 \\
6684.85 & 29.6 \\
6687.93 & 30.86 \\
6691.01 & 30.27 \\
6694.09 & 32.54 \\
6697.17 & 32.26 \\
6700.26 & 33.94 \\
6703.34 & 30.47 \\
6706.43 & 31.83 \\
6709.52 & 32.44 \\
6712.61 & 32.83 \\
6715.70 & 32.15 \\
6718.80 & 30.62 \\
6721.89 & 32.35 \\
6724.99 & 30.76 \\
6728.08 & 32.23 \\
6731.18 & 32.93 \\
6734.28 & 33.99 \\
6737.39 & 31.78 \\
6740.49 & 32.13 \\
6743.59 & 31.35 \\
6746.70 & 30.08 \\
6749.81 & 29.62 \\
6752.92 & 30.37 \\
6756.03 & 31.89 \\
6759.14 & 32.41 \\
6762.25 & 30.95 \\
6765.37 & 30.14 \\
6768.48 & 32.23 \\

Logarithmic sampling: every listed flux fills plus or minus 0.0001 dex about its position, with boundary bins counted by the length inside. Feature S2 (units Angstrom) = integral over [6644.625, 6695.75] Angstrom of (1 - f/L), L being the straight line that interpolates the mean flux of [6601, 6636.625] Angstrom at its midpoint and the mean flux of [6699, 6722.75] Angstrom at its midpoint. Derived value 2.0 Angstrom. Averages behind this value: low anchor 30.3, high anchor 32.1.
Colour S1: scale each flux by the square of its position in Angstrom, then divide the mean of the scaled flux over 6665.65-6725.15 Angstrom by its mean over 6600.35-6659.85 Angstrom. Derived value 1.04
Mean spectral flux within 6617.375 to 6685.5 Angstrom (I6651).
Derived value 30.1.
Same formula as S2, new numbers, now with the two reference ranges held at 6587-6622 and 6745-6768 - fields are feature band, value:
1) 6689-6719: -1.43 Angstrom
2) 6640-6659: -0.49 Angstrom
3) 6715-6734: -0.82 Angstrom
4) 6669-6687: 0.33 Angstrom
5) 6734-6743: -0.46 Angstrom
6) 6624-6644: -0.42 Angstrom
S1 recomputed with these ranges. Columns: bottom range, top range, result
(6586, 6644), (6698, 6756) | 1.09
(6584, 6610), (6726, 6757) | 1.10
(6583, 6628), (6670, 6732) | 1.08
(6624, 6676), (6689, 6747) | 1.08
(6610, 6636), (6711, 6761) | 1.09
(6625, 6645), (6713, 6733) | 1.06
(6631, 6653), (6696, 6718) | 1.05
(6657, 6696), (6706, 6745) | 1.10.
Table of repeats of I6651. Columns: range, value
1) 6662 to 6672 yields 28.5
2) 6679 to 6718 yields 31.6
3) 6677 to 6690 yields 30.2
